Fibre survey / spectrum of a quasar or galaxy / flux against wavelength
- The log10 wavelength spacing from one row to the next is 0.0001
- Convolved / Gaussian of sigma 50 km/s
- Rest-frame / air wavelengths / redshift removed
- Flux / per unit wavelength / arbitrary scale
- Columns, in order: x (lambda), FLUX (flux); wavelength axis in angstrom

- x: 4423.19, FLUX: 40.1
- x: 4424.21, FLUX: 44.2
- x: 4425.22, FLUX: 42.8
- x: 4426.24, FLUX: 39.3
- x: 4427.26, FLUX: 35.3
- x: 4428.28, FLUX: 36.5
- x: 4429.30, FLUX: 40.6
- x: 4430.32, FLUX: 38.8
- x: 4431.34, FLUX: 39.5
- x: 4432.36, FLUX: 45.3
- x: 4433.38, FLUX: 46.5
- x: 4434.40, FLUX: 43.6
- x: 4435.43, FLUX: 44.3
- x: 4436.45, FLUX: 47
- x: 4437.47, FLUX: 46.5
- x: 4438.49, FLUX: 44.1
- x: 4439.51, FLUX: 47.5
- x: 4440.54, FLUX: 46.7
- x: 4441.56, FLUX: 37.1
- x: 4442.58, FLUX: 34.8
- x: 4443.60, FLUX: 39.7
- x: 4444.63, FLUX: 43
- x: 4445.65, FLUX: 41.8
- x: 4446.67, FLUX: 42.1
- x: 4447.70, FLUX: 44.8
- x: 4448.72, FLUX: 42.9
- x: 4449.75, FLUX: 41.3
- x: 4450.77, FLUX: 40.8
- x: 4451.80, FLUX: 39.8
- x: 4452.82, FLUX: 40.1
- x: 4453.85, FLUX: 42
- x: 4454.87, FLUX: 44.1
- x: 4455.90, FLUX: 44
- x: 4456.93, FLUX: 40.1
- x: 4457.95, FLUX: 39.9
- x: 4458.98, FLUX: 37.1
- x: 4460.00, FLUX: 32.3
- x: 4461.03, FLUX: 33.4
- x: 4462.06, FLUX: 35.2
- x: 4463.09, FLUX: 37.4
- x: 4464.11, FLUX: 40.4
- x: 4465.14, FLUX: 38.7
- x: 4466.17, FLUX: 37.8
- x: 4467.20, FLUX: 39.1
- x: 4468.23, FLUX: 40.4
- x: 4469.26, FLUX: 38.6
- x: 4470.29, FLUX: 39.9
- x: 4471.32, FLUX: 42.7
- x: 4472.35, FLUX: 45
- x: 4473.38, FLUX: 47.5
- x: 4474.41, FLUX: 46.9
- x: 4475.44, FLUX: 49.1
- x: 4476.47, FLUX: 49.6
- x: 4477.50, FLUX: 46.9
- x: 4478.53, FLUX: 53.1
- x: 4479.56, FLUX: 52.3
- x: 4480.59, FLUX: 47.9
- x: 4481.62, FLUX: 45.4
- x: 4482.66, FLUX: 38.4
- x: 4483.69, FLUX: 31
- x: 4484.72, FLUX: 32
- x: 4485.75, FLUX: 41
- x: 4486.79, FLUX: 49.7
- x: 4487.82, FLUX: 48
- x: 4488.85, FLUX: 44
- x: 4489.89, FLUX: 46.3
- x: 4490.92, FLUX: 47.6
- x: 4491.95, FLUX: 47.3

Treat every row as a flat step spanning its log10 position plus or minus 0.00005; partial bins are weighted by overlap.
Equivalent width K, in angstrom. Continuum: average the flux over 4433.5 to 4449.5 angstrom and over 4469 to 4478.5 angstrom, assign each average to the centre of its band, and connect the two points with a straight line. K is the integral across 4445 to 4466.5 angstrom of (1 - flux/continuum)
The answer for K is 2.1 angstrom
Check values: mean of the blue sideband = 43.1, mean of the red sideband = 45.7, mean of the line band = 39.9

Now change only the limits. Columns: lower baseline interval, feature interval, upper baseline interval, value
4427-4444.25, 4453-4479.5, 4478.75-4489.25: 0.6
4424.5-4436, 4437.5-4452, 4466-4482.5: 0.1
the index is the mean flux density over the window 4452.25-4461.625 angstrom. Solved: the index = 39.2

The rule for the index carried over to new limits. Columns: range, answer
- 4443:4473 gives 40.2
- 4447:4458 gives 41.9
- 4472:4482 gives 48.5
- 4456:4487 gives 41.6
